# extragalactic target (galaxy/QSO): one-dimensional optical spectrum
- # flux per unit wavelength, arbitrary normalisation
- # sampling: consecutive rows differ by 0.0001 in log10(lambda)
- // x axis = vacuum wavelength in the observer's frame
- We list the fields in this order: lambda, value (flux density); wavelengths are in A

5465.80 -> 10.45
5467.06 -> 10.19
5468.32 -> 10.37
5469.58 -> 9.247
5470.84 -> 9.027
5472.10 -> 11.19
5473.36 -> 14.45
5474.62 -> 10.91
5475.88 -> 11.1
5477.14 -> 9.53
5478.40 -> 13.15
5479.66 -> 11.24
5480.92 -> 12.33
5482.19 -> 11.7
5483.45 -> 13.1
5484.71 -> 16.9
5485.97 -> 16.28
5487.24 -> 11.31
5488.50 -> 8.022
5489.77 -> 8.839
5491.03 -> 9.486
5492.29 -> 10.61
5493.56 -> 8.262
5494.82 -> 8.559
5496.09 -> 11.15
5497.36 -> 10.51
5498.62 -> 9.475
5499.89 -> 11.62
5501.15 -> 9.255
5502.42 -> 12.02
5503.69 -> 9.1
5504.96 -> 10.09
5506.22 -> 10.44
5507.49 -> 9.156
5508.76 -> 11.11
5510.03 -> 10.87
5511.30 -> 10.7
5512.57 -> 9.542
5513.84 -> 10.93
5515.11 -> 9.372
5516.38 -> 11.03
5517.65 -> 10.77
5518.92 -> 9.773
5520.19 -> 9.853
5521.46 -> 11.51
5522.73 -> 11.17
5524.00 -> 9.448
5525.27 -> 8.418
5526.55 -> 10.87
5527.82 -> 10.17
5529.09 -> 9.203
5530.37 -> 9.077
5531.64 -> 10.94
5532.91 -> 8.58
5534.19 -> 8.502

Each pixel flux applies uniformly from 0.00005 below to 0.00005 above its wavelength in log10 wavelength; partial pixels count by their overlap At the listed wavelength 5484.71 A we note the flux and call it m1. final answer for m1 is 16.9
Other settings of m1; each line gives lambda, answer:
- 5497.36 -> 10.51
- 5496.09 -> 11.15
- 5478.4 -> 13.15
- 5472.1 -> 11.19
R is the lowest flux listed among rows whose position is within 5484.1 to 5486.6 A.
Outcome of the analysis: 16.28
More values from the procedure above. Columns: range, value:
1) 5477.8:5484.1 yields 11.24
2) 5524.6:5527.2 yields 8.418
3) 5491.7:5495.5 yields 8.262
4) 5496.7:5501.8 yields 9.255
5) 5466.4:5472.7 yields 9.027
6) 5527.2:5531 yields 9.077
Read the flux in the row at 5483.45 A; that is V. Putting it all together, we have 13.1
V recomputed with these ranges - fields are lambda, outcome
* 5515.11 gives 9.372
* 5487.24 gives 11.31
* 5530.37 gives 9.077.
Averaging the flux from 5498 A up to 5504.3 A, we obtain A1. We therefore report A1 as 10.3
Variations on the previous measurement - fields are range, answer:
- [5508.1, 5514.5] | 10.6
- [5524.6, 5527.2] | 9.63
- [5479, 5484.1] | 12.1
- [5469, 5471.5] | 9.16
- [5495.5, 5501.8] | 10.4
